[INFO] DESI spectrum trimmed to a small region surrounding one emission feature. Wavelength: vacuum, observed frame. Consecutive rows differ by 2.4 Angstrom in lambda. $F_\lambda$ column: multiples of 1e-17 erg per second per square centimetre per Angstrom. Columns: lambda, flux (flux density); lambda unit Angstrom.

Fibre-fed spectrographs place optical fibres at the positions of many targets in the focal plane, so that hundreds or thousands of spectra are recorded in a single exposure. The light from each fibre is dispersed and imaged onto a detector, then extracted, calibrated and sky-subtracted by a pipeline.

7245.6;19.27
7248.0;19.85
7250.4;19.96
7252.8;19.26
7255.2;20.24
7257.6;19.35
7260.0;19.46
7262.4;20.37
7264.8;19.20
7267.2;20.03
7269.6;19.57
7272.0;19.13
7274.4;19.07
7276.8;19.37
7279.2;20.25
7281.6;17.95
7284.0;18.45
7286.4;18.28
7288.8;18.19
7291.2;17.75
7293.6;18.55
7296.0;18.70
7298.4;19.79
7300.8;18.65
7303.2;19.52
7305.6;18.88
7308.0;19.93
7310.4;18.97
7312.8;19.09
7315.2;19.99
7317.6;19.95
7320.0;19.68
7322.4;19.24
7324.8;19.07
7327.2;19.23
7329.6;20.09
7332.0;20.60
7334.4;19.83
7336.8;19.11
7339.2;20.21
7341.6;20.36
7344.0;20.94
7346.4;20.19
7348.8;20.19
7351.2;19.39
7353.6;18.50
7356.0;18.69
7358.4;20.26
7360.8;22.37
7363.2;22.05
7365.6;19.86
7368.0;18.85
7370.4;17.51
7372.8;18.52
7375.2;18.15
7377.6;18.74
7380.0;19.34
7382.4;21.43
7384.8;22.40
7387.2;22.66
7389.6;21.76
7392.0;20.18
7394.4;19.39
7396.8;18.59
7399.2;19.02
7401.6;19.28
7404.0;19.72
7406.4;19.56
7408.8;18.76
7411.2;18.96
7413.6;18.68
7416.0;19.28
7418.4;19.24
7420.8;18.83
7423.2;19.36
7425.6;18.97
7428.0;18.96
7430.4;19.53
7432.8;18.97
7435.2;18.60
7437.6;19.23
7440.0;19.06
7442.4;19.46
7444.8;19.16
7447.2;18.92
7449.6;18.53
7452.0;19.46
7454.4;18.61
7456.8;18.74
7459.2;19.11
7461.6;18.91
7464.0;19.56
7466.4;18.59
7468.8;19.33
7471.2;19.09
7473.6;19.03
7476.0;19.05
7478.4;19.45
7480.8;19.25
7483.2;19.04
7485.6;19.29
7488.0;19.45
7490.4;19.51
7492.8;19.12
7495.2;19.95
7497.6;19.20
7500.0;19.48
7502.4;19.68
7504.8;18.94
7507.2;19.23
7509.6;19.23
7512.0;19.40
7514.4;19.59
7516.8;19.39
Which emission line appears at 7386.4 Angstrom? [N II]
